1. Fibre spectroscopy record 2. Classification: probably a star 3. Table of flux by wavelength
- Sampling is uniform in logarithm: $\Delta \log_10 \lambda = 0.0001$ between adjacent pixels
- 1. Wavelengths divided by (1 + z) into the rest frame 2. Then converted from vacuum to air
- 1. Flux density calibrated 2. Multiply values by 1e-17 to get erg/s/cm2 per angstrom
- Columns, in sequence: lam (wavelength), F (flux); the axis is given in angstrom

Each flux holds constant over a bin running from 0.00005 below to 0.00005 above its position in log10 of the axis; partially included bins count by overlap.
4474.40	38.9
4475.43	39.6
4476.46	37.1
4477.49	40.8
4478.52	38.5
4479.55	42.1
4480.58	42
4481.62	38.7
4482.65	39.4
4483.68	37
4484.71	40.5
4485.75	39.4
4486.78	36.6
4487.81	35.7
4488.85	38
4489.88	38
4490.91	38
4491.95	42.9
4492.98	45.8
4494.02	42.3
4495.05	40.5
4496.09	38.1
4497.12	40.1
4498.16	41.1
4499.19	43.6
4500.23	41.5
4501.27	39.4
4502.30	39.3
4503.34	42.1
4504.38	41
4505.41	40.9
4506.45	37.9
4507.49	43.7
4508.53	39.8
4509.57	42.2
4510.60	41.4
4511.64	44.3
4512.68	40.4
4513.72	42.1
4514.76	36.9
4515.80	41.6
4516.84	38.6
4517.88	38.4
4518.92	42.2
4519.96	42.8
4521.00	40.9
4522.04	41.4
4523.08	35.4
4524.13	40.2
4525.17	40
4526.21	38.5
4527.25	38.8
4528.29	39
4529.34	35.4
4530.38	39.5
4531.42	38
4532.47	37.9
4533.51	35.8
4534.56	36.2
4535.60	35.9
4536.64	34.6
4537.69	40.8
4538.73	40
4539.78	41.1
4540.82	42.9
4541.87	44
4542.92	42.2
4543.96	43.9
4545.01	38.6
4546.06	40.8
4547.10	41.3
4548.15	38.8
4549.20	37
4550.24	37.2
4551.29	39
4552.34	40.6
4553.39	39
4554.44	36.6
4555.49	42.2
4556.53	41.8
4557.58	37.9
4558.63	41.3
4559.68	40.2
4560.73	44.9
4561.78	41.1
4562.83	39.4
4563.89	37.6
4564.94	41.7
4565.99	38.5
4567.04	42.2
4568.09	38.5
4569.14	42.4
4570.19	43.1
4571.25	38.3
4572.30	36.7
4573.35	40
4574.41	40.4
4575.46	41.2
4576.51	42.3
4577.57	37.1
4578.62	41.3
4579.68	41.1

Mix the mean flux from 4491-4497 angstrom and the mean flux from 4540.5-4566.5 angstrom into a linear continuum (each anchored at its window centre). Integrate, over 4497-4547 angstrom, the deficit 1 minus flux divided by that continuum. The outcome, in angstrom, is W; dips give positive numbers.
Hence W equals 1.1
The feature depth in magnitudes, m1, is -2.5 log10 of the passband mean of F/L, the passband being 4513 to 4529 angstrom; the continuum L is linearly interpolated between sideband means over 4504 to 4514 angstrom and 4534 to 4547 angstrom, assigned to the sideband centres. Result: 0.03 mag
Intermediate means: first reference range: 41.4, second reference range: 40.1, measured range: 39.7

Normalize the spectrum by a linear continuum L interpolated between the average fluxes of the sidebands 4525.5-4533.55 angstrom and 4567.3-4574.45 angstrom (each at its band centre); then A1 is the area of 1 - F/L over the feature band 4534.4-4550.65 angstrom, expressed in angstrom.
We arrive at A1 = -0.48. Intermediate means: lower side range 38.1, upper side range 40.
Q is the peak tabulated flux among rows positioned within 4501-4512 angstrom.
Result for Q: 44.3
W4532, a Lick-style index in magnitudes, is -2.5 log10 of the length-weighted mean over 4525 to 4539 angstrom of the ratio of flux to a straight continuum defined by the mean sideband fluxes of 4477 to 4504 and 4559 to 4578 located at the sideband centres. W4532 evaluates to 0.07 mag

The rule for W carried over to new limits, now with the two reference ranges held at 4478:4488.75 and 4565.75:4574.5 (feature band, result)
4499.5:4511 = -0.5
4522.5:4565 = 0.3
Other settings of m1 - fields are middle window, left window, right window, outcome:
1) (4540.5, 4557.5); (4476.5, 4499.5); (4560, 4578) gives -0.002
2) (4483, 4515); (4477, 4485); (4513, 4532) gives -0.019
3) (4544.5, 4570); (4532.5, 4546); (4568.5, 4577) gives 0.003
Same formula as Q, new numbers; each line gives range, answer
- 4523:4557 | 44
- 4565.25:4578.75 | 43.1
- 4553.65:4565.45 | 44.9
